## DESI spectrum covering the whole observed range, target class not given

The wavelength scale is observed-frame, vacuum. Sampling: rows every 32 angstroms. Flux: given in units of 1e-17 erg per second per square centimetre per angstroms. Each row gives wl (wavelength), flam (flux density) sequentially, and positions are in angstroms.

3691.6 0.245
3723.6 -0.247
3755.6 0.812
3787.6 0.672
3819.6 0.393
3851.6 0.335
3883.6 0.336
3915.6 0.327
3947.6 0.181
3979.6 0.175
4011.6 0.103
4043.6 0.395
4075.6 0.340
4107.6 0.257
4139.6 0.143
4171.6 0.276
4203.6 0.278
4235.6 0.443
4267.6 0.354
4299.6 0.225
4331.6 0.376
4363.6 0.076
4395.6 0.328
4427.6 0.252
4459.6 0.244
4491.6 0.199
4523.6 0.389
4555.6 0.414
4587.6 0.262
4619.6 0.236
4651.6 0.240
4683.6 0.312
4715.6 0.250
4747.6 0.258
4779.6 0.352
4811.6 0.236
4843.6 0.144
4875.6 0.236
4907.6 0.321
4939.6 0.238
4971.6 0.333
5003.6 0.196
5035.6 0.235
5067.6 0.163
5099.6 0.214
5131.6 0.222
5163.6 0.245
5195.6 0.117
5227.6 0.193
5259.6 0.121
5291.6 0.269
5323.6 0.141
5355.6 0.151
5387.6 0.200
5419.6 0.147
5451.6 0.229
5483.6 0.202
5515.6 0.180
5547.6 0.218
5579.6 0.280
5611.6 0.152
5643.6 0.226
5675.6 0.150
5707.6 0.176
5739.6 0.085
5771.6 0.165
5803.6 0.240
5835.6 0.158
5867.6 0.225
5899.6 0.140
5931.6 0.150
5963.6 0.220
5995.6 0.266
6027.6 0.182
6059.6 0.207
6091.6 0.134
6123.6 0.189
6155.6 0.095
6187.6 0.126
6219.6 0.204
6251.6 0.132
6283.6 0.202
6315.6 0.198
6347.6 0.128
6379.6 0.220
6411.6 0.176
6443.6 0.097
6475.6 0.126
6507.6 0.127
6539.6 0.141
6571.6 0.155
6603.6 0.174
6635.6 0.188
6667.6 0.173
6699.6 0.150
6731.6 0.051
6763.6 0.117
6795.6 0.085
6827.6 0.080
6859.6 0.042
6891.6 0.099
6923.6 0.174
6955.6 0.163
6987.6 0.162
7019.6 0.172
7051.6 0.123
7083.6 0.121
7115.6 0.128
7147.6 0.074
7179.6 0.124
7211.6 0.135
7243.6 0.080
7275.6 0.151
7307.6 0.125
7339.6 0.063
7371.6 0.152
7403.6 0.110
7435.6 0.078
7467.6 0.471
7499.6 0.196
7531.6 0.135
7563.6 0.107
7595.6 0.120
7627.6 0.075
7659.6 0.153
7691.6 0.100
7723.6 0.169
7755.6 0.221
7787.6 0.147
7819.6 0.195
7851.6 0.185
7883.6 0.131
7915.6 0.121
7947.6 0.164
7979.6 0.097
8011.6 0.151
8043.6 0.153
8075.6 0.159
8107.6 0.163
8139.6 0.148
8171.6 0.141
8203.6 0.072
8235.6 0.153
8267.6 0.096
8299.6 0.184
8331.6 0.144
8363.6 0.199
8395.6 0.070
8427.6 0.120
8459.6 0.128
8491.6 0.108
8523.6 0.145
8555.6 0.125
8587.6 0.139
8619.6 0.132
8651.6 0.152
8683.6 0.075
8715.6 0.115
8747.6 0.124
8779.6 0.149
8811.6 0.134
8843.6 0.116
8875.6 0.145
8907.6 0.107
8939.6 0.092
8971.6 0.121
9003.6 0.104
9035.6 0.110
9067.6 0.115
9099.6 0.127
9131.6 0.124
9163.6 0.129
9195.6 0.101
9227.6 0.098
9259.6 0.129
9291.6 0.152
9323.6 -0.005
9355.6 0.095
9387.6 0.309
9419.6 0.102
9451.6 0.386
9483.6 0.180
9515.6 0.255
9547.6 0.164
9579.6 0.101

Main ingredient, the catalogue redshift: 1.01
